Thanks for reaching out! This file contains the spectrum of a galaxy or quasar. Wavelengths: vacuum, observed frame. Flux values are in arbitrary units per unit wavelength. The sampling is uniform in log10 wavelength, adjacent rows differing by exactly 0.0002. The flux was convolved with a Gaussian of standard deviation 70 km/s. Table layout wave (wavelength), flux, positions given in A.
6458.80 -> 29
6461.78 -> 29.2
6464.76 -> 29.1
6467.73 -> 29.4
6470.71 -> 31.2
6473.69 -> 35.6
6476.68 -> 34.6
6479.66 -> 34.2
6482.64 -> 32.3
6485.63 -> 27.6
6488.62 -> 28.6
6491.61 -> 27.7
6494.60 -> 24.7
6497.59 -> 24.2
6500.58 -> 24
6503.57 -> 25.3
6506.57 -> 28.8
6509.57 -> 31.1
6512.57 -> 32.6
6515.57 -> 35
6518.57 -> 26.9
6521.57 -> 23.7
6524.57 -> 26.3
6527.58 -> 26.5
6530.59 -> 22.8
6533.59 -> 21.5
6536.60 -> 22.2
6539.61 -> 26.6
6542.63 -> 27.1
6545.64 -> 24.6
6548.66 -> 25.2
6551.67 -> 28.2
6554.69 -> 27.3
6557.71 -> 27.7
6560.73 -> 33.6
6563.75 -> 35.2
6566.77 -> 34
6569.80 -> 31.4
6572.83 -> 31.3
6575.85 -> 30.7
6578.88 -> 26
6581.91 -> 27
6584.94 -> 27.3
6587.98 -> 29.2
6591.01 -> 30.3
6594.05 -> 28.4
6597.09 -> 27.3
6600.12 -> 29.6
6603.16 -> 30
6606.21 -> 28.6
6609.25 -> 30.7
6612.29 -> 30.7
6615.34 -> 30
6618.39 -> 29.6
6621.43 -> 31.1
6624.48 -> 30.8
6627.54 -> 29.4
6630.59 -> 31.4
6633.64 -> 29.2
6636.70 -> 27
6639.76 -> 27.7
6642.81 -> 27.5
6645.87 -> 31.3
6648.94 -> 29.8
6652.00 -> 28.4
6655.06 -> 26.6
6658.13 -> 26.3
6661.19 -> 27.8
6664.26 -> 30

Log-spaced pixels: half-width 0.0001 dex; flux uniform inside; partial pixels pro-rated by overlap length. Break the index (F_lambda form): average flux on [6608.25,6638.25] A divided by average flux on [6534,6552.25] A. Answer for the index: 1.19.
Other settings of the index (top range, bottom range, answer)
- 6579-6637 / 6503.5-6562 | 1.08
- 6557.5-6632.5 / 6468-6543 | 1.07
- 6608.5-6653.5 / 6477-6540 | 1.08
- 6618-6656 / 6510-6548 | 1.11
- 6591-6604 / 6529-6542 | 1.23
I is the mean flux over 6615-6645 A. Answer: 29.4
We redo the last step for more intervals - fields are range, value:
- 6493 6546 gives 26.4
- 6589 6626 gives 29.8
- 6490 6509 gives 26.1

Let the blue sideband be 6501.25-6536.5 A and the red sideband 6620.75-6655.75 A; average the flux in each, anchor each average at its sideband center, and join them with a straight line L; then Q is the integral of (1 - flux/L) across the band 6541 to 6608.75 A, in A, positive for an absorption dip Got -2.6 A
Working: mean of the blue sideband 27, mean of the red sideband 29.2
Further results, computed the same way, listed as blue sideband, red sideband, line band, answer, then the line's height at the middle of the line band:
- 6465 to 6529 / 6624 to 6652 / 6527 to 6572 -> 2.24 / 29.1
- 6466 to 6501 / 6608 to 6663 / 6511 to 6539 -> 2.98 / 29.5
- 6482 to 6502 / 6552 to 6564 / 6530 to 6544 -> 2.43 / 29.1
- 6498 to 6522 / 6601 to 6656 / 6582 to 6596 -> 0.27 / 29.1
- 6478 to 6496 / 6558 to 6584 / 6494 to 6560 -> 7.60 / 30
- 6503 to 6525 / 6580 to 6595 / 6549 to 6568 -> -1.33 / 28.6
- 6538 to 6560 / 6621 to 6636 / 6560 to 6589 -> -2.72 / 27.9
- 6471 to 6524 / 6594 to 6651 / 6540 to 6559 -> 1.73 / 29.3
